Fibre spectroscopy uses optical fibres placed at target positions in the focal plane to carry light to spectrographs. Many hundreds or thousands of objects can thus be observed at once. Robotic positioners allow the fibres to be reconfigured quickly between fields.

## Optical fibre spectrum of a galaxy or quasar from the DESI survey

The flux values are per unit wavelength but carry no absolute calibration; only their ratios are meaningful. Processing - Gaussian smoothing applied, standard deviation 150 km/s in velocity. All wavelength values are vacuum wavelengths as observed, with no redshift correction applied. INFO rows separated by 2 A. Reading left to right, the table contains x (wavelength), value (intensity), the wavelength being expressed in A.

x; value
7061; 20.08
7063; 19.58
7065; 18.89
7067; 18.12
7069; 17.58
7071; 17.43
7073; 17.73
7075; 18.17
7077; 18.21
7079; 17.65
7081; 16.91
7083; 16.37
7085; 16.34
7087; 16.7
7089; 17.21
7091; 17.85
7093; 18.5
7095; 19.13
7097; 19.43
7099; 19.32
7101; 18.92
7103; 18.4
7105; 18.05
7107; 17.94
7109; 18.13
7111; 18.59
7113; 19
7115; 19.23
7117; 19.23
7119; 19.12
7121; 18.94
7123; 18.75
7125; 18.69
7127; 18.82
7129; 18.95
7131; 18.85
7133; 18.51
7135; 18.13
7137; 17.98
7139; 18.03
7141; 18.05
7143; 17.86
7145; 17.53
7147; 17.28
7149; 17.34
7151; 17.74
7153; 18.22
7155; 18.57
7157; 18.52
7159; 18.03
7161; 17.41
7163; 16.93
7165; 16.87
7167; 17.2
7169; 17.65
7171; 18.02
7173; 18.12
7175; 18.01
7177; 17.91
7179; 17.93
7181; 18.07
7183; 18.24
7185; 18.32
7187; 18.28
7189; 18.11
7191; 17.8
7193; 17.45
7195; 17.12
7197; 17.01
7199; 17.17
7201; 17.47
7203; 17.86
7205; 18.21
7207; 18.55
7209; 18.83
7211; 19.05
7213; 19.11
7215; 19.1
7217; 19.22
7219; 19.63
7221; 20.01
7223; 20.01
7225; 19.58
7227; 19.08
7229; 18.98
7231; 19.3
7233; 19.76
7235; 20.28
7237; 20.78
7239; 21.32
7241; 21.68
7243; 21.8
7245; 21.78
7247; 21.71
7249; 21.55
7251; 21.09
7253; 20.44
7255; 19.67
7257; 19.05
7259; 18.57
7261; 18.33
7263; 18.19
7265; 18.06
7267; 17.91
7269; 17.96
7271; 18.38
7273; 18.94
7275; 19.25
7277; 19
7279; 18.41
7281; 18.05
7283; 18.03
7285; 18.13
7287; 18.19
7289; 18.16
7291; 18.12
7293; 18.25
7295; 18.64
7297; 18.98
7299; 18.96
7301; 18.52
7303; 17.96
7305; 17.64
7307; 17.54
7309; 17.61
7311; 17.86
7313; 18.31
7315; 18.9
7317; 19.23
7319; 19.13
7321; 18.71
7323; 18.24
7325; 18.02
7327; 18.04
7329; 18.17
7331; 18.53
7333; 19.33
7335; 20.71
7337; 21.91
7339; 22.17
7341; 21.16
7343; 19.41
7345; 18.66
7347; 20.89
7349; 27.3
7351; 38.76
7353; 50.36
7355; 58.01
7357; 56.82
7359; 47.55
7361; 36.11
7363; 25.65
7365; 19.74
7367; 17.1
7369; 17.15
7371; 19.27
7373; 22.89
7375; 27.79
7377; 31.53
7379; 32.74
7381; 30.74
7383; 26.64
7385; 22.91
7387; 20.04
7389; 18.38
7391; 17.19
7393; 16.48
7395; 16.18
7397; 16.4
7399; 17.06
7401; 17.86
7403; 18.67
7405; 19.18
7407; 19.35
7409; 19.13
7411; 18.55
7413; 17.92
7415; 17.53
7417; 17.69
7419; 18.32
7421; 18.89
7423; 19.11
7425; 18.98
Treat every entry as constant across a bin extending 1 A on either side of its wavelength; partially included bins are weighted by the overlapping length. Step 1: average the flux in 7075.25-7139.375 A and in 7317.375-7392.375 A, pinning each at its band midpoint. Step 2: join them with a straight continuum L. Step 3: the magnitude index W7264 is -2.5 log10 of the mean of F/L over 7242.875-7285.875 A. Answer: 0.19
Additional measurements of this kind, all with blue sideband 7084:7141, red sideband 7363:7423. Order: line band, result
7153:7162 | 0.038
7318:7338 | 0.054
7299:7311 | 0.111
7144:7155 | 0.060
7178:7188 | 0.047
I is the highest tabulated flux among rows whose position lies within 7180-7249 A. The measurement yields 21.8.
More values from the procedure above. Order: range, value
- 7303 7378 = 58.01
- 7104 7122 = 19.23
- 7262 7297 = 19.25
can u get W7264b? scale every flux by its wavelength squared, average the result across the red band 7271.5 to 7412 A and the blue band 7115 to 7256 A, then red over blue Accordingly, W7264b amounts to 1.24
